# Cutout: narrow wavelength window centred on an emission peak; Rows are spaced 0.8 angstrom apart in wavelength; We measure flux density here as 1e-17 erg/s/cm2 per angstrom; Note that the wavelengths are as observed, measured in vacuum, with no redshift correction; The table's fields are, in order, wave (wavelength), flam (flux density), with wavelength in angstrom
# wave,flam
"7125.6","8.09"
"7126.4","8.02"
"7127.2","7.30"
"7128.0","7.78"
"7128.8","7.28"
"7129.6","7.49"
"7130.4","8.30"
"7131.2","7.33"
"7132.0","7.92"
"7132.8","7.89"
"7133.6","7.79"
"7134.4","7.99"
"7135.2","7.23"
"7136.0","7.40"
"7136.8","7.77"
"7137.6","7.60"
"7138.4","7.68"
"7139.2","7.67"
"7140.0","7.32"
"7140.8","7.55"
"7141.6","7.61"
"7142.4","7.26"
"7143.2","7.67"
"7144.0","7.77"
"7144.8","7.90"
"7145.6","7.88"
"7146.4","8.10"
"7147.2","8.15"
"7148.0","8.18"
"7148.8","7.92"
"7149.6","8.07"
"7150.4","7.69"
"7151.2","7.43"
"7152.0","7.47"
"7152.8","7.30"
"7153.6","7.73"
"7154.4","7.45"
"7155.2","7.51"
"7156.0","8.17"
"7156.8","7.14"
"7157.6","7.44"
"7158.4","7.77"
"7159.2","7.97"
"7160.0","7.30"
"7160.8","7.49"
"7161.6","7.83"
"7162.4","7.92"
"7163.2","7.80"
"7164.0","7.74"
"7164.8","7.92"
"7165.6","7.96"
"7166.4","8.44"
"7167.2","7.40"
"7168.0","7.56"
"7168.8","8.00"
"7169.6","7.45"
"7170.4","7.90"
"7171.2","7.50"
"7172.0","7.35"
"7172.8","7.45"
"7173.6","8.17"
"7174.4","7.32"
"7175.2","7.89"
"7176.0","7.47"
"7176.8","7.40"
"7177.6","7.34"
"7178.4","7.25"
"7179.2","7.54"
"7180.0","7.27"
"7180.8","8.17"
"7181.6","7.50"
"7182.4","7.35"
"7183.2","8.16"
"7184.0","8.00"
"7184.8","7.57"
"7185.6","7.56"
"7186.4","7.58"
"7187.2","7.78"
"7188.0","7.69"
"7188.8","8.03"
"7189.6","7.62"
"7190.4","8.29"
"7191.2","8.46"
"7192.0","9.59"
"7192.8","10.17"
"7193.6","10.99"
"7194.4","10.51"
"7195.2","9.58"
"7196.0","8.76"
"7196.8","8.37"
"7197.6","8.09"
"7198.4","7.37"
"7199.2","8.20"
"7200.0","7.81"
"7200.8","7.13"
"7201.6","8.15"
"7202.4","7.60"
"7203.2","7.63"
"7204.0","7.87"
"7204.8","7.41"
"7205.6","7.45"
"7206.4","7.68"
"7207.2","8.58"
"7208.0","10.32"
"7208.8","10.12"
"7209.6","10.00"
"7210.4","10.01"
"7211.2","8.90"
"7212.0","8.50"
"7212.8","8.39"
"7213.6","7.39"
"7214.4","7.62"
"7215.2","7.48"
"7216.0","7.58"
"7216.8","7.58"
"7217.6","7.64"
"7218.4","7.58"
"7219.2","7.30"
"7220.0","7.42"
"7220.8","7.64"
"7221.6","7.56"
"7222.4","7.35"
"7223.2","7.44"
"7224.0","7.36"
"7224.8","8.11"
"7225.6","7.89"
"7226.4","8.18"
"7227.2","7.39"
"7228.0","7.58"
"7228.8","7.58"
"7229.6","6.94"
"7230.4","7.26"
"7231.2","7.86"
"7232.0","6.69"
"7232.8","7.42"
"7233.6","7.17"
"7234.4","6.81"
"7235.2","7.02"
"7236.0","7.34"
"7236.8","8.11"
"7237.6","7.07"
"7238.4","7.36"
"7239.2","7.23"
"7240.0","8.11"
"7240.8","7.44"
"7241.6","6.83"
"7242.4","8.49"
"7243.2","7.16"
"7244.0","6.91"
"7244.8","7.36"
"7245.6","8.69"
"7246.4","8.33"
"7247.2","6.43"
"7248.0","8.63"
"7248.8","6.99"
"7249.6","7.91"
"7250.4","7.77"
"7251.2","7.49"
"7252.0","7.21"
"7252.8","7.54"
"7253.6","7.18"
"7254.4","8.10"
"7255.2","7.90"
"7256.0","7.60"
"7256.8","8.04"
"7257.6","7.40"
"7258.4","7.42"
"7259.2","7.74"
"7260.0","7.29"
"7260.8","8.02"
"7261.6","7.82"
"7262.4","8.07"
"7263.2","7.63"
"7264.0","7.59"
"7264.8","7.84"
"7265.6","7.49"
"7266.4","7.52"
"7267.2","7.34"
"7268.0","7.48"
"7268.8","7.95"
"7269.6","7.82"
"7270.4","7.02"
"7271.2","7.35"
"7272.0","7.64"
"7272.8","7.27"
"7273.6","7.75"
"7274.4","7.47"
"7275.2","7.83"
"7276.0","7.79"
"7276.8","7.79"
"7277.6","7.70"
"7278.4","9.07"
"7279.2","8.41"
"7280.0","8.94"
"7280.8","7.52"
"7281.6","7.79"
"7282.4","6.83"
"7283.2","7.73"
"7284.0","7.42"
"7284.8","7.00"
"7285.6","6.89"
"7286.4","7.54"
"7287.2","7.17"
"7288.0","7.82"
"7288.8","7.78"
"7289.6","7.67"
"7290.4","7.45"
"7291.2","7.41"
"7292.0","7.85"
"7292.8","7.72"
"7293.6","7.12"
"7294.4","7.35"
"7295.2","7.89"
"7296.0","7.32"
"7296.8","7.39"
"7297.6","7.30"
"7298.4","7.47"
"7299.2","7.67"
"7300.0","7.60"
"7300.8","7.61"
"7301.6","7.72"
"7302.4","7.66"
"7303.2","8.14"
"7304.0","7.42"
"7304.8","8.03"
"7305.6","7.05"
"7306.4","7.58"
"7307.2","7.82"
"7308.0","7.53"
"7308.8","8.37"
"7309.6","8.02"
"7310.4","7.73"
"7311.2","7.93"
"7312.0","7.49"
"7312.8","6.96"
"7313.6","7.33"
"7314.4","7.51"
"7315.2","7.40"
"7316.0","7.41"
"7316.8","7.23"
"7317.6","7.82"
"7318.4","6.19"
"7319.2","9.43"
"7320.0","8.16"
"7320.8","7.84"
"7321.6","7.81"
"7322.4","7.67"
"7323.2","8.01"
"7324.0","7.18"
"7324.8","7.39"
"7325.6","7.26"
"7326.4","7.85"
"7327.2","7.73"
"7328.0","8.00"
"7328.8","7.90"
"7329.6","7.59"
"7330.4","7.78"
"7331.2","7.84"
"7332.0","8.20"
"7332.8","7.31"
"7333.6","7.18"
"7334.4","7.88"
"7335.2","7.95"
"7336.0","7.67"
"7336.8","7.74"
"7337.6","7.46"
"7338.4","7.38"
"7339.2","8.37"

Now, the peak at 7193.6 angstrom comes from [S II]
